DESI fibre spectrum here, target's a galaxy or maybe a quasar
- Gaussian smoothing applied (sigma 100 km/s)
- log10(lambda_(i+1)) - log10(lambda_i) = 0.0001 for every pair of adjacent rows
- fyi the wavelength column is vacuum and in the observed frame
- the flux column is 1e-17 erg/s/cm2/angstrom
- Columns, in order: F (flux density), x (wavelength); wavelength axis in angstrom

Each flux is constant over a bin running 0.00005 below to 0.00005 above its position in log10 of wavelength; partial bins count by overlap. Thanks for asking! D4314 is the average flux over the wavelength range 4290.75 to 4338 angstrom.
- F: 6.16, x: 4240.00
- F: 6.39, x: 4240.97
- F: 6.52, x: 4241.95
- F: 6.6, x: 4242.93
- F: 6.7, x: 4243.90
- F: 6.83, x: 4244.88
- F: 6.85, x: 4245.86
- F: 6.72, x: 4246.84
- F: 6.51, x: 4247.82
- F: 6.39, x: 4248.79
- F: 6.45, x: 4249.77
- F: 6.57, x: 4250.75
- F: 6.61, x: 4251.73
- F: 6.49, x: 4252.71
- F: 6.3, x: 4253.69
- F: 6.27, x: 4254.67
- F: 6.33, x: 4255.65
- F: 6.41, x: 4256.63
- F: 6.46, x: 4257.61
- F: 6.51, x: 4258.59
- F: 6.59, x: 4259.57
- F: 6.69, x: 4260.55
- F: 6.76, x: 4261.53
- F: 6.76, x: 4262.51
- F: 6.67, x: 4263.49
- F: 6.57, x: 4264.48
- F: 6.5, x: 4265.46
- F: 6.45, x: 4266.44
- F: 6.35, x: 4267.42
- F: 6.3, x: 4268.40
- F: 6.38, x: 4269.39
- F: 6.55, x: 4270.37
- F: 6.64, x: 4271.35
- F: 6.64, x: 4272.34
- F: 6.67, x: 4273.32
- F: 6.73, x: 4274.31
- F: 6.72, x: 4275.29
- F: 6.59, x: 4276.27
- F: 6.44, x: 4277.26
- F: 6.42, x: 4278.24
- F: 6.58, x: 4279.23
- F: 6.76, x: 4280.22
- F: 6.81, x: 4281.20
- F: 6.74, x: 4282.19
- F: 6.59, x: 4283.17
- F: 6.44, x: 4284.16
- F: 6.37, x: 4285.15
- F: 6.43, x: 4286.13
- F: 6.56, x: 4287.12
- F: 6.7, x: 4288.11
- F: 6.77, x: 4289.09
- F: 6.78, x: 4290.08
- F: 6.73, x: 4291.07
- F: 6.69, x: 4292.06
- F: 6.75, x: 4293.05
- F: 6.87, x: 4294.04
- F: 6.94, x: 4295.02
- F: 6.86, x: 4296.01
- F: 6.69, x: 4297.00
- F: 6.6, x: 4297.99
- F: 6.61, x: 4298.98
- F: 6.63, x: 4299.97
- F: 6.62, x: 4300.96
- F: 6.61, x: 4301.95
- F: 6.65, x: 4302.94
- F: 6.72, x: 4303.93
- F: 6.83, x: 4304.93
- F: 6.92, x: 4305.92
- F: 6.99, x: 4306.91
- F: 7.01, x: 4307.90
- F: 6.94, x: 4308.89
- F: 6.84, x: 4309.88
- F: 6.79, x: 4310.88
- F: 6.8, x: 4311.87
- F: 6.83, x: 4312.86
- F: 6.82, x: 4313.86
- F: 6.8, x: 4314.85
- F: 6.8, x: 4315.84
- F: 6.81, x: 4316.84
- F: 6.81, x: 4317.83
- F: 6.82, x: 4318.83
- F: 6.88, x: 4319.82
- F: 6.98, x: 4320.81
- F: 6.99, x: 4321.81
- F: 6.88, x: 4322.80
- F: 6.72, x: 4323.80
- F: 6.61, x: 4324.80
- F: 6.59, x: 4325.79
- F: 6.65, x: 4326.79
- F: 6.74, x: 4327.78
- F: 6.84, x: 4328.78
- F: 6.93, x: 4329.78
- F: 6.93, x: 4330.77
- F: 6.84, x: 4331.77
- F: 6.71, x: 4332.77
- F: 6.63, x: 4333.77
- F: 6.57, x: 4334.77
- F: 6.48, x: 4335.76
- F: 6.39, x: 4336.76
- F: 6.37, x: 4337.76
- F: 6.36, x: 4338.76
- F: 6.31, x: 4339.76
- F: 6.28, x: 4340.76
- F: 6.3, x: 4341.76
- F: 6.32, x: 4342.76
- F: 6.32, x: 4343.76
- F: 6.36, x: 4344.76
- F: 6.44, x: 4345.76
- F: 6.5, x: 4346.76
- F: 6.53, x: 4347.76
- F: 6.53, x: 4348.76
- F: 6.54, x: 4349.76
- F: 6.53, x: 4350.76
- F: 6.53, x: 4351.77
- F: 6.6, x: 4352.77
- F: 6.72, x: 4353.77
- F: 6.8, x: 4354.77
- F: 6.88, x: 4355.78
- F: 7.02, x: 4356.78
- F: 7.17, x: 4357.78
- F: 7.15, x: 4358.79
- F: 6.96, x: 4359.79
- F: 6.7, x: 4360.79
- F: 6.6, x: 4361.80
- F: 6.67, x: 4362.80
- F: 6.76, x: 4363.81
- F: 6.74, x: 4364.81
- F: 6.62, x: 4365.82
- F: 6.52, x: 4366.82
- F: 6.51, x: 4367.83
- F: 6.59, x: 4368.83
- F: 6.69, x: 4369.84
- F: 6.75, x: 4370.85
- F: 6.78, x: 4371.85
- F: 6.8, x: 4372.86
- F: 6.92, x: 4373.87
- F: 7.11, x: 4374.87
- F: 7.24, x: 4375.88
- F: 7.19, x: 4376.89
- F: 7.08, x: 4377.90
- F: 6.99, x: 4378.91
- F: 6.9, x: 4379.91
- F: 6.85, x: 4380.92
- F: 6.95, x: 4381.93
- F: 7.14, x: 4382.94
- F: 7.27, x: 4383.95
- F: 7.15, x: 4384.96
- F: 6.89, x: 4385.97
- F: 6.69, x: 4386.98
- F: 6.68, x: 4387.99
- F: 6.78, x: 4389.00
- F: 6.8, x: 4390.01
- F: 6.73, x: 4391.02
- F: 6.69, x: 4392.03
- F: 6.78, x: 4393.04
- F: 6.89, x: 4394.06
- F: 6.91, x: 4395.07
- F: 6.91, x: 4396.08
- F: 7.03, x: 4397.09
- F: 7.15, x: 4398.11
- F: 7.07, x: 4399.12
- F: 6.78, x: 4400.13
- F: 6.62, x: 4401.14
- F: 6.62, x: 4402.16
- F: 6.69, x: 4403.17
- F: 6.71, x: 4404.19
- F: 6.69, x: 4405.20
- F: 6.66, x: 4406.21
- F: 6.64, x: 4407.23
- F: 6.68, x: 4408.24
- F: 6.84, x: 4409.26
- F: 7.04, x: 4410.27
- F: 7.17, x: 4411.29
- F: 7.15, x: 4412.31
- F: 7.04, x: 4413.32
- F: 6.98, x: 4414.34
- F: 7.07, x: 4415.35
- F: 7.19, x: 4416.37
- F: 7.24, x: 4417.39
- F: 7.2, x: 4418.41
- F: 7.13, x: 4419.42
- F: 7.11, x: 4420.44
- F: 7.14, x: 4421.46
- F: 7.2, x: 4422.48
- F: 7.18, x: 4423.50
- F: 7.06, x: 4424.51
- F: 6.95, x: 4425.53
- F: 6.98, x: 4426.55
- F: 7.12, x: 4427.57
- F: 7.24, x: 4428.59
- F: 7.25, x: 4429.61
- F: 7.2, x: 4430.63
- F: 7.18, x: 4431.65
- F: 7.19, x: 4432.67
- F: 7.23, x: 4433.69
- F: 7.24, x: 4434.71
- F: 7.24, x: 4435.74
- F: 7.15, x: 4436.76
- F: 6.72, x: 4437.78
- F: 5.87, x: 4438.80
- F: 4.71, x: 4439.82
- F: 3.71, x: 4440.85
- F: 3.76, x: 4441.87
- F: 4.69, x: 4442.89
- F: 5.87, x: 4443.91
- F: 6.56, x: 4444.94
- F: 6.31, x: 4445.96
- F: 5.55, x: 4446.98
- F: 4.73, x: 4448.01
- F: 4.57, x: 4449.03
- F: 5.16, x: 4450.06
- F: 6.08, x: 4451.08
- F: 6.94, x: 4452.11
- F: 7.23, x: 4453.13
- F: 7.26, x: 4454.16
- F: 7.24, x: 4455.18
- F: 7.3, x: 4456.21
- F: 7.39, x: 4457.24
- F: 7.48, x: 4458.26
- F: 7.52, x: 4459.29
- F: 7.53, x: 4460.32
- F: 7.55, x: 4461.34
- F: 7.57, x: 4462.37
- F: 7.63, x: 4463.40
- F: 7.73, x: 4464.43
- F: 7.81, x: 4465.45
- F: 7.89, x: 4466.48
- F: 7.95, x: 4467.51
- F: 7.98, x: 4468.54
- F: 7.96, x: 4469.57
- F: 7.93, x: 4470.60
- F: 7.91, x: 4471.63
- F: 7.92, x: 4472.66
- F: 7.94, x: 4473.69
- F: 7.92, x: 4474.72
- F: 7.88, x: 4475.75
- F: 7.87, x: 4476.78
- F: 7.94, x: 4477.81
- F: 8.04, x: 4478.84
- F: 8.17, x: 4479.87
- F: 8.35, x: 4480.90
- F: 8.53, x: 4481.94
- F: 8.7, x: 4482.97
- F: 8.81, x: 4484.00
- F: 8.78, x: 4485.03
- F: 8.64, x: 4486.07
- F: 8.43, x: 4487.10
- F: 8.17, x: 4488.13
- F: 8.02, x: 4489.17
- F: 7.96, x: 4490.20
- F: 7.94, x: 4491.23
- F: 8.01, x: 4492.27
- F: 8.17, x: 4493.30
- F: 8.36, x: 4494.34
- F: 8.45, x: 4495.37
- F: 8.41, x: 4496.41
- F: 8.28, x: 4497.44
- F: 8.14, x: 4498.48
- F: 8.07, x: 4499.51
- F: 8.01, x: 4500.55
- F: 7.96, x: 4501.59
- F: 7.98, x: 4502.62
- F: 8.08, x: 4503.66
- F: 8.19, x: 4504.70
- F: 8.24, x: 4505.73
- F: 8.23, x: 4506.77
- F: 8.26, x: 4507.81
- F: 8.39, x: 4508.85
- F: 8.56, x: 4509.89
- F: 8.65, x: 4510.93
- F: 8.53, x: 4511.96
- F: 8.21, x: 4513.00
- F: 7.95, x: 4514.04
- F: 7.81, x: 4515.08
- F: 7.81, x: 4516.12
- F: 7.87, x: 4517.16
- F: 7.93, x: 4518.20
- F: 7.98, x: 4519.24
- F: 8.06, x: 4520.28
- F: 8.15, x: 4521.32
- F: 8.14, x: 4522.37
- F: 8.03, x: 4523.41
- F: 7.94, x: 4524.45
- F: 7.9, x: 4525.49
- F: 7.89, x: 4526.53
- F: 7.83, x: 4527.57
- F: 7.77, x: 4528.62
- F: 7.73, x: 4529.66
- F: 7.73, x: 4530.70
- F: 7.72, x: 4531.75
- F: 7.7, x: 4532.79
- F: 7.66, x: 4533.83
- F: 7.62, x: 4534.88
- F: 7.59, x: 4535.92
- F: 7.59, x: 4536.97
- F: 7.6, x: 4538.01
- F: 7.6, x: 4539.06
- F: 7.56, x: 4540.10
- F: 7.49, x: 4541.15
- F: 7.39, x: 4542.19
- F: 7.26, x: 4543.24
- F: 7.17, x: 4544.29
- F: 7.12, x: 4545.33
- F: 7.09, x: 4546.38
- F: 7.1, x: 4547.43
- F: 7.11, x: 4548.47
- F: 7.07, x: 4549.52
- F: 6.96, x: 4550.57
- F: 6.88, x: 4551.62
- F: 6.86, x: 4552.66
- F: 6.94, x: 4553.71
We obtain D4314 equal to 6.76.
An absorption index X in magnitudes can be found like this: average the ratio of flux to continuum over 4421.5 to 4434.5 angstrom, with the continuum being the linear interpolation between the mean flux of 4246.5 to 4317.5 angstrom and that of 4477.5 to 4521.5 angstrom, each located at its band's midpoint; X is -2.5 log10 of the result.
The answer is 0.08 mag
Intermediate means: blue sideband 6.64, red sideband 8.22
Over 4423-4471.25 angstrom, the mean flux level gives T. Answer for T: 6.78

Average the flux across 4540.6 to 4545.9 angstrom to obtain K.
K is 7.28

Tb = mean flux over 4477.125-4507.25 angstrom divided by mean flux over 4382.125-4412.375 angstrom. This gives 1.20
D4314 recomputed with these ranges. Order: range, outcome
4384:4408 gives 6.82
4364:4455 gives 6.7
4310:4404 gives 6.76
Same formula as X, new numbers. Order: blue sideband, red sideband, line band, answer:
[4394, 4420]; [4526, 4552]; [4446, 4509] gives -0.08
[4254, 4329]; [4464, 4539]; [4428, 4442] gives 0.18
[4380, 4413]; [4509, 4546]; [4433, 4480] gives 0.06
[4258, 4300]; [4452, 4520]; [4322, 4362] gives 0.07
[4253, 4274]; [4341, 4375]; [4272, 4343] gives -0.02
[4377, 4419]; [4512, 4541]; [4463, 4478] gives -0.06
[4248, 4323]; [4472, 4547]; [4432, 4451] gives 0.29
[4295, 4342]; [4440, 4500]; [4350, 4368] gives 0.03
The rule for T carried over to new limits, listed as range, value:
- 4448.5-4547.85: 7.82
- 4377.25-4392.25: 6.91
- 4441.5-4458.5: 6.13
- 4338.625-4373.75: 6.63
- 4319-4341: 6.67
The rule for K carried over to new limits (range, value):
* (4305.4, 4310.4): 6.94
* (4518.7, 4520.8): 8.03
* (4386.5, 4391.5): 6.74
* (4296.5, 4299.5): 6.63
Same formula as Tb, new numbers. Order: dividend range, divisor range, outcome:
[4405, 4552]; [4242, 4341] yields 1.12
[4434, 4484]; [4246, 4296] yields 1.07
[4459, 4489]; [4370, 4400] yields 1.16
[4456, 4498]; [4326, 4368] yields 1.21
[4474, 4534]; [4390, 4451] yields 1.23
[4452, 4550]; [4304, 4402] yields 1.17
